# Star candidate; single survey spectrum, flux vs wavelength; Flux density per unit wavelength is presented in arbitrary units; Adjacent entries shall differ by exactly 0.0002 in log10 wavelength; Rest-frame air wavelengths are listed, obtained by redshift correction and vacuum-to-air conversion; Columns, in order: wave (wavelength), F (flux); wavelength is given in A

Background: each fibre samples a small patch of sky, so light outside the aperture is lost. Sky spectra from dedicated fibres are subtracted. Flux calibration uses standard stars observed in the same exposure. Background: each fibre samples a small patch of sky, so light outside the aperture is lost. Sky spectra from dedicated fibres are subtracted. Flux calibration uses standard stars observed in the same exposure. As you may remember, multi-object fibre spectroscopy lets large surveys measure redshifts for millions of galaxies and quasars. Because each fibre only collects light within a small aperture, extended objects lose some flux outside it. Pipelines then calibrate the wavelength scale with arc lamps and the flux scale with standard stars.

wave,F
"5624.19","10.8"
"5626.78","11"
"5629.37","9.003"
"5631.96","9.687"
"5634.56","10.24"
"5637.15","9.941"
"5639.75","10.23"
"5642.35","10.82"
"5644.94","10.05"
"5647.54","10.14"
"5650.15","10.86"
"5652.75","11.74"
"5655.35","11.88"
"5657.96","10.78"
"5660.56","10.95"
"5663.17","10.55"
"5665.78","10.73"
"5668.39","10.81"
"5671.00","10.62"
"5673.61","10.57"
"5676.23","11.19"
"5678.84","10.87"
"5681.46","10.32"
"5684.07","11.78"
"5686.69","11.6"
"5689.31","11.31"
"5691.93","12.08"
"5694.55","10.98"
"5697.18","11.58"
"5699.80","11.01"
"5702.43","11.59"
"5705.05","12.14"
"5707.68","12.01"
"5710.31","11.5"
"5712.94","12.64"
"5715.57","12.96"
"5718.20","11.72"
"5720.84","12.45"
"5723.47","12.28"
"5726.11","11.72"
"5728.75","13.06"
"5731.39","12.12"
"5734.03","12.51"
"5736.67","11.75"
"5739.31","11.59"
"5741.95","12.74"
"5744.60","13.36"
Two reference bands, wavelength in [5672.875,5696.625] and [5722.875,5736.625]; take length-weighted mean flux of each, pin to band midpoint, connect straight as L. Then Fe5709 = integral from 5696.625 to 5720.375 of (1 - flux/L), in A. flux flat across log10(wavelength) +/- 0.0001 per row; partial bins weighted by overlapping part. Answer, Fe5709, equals -0.32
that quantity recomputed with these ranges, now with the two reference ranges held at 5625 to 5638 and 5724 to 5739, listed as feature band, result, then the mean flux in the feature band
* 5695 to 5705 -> 0.04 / 11.5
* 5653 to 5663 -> -0.57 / 11.2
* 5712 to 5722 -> -0.48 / 12.4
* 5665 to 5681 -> 0.20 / 10.8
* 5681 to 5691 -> -0.15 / 11.4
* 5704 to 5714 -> -0.31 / 12.1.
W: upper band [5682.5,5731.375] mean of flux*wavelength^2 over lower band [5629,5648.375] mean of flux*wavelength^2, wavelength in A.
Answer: 1.21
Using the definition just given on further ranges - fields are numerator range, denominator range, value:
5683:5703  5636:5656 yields 1.09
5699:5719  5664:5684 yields 1.12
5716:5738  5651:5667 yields 1.13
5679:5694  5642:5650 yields 1.11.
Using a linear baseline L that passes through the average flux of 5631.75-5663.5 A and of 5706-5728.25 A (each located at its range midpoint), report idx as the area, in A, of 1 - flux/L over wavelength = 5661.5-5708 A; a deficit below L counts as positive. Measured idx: 1.1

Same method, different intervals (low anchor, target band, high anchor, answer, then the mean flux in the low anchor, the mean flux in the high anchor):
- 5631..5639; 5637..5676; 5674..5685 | -1.1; 9.98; 11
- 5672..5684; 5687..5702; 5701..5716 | 0.1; 10.8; 12.1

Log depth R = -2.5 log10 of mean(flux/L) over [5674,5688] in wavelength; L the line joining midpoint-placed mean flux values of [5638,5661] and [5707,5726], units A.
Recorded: 0.03 mag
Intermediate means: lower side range 10.8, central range 11.1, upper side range 12.2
